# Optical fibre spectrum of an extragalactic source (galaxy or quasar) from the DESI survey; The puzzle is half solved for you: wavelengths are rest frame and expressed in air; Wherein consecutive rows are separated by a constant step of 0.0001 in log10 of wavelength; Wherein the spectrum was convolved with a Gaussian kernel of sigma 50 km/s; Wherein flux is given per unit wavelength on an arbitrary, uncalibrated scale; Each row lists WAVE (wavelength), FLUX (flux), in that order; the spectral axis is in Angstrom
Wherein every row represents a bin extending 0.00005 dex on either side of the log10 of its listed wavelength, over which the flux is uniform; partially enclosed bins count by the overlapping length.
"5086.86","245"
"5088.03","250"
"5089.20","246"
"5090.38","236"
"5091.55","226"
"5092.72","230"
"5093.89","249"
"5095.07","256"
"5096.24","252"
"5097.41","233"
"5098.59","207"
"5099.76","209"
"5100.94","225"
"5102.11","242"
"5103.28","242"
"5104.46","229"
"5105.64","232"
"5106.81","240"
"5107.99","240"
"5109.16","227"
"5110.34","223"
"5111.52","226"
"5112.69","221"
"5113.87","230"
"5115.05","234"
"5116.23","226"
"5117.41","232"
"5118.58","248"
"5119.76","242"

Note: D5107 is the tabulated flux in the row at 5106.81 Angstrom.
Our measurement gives 240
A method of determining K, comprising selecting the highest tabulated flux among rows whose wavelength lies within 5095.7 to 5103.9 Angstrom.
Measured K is 252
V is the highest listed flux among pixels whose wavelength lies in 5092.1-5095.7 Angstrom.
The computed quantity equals 256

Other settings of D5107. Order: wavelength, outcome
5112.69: 221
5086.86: 245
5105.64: 232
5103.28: 242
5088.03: 250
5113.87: 230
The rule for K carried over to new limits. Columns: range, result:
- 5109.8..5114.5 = 230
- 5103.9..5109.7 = 240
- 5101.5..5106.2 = 242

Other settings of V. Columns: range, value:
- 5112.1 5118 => 234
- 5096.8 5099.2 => 233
